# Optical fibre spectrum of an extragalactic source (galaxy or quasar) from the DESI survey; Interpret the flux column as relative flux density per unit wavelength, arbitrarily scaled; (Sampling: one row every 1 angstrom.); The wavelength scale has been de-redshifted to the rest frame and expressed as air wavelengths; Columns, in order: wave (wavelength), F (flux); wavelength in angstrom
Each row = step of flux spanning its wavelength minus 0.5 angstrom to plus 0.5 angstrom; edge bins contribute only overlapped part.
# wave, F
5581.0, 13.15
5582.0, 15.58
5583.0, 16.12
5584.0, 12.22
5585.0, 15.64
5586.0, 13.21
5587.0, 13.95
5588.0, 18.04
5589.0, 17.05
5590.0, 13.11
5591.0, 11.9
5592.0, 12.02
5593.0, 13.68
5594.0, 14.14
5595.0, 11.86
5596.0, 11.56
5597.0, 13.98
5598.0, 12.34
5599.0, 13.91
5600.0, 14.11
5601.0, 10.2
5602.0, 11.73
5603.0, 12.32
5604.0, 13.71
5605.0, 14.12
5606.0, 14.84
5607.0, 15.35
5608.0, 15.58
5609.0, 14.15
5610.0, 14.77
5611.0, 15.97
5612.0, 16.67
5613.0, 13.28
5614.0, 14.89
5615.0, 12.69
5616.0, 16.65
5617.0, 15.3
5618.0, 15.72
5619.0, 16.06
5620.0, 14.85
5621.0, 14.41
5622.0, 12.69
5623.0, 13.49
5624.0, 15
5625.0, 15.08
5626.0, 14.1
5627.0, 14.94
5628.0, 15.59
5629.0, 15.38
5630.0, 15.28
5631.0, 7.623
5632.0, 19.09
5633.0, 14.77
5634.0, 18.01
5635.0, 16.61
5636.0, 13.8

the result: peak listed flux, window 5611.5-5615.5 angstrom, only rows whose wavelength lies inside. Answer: 16.67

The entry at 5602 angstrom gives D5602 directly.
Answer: 11.73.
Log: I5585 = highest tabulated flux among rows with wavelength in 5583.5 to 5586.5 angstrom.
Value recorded 15.64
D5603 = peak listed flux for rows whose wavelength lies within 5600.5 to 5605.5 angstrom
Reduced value 14.12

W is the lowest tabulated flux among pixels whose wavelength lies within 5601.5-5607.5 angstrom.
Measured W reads 11.73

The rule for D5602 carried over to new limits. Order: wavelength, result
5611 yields 15.97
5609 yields 14.15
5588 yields 18.04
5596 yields 11.56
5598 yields 12.34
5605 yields 14.12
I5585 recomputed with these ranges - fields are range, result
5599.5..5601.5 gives 14.11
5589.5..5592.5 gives 13.11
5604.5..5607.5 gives 15.35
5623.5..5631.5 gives 15.59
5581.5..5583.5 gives 16.12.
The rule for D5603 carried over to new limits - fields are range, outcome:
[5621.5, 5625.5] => 15.08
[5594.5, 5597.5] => 13.98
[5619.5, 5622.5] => 14.85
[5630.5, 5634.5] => 19.09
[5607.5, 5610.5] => 15.58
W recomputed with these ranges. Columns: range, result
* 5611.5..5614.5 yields 13.28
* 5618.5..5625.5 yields 12.69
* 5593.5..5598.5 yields 11.56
